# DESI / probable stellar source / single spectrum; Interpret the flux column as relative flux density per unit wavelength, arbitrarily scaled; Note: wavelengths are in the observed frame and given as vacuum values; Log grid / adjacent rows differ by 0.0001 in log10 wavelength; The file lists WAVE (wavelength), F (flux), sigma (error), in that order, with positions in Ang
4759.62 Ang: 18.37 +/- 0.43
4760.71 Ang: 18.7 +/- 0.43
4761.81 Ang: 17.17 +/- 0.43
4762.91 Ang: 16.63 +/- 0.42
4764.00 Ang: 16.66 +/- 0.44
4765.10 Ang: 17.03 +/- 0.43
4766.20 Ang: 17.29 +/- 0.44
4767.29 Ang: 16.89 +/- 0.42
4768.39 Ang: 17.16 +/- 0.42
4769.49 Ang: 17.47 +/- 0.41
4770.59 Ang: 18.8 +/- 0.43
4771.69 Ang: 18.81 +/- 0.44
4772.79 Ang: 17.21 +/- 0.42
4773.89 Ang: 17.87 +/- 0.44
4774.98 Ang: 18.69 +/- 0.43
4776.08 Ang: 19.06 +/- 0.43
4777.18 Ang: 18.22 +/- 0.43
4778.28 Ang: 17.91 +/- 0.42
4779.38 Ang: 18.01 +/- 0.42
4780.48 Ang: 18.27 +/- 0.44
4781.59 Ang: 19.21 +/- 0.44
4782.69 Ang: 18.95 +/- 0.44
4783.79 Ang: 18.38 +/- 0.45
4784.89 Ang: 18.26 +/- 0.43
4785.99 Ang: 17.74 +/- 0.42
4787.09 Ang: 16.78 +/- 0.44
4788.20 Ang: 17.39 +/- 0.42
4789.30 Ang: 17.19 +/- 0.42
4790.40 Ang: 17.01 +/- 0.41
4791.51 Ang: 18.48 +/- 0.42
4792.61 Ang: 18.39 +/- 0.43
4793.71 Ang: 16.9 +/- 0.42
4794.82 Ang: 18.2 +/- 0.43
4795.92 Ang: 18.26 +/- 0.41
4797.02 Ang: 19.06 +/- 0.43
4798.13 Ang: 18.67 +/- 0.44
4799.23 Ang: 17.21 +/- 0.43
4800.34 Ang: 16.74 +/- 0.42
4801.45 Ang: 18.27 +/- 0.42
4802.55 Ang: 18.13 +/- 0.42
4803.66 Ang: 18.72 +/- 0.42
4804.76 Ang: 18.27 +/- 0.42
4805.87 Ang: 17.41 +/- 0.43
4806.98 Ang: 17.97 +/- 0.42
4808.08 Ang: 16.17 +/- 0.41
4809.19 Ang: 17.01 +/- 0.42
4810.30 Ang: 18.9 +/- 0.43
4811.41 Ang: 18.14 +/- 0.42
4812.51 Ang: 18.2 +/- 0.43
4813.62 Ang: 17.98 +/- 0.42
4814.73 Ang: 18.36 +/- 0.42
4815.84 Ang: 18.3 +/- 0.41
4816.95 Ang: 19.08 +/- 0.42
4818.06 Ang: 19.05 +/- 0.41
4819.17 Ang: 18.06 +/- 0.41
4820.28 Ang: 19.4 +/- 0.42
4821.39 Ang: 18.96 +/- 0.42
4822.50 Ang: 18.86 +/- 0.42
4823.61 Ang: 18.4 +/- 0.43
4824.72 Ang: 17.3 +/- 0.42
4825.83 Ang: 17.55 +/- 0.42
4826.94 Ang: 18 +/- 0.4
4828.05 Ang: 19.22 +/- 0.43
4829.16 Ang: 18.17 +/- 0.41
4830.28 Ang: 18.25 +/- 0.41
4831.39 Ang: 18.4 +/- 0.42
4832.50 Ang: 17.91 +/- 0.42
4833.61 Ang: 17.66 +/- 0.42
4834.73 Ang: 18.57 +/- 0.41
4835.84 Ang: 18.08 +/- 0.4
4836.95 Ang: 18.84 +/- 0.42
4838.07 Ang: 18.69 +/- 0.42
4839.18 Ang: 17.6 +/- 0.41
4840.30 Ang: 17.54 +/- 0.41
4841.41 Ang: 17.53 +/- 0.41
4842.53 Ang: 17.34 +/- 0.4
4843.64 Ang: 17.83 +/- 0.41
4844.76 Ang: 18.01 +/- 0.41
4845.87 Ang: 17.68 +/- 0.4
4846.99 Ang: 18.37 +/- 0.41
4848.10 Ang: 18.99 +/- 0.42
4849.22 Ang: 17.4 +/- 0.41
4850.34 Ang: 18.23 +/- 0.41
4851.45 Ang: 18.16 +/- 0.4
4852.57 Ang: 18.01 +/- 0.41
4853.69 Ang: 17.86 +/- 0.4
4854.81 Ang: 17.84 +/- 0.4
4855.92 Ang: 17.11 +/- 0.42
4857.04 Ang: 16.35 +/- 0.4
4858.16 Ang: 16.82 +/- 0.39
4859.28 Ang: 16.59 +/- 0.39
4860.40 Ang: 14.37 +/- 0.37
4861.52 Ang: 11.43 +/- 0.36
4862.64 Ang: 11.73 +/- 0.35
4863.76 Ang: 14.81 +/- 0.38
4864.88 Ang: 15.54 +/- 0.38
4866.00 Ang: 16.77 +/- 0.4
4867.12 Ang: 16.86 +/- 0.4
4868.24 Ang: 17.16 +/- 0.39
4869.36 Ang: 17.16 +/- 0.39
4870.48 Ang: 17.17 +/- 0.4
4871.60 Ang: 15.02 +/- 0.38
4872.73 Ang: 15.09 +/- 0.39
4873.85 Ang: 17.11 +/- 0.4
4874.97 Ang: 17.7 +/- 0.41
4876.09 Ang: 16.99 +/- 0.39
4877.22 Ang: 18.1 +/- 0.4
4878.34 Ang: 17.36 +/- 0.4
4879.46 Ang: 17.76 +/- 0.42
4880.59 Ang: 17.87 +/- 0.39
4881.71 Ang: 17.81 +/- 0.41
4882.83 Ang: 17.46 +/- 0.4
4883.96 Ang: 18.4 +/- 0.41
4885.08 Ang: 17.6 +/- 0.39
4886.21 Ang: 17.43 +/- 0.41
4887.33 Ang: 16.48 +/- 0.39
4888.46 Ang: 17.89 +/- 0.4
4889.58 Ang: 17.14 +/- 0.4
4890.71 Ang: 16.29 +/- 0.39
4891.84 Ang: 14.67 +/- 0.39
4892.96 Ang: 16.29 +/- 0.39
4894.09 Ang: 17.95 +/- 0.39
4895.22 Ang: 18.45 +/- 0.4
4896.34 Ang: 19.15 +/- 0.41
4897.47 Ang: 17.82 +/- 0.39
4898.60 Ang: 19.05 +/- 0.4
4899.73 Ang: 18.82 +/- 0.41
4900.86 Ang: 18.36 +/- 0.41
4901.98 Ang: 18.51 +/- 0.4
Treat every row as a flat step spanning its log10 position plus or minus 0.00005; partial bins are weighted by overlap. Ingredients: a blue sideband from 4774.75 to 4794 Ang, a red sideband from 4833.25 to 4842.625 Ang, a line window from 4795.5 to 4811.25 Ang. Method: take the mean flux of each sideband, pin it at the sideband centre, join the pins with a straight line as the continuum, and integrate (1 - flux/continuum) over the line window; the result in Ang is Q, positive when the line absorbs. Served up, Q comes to 0.1 Ang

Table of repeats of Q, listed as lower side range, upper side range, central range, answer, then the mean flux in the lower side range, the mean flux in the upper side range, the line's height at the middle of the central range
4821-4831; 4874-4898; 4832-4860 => 0.4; 18.3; 17.5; 18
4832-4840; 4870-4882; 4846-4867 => 1.3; 18.2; 17.1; 17.6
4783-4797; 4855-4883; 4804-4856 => -3.2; 17.8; 16.3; 17.1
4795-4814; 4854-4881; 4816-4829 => -0.8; 18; 16.3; 17.5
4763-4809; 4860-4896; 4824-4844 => -1.0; 17.9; 16.6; 17.2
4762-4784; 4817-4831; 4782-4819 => 0.4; 17.9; 18.5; 18.2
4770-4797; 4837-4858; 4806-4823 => -0.3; 18.1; 17.8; 18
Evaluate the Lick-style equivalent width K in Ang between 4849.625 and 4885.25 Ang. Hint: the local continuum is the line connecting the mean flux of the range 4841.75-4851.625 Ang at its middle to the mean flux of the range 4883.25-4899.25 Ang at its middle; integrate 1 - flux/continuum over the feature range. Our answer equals 2.12 Ang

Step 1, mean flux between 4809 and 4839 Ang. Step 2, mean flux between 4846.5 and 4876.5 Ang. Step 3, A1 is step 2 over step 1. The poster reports 0.90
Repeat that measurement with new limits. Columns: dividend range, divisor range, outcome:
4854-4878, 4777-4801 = 0.90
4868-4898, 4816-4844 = 0.94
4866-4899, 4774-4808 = 0.96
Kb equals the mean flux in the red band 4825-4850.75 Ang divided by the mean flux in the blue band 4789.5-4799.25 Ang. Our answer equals 1.0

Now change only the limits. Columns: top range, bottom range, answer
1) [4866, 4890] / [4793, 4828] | 0.95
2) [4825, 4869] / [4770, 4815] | 0.96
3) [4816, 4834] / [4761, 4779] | 1.04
